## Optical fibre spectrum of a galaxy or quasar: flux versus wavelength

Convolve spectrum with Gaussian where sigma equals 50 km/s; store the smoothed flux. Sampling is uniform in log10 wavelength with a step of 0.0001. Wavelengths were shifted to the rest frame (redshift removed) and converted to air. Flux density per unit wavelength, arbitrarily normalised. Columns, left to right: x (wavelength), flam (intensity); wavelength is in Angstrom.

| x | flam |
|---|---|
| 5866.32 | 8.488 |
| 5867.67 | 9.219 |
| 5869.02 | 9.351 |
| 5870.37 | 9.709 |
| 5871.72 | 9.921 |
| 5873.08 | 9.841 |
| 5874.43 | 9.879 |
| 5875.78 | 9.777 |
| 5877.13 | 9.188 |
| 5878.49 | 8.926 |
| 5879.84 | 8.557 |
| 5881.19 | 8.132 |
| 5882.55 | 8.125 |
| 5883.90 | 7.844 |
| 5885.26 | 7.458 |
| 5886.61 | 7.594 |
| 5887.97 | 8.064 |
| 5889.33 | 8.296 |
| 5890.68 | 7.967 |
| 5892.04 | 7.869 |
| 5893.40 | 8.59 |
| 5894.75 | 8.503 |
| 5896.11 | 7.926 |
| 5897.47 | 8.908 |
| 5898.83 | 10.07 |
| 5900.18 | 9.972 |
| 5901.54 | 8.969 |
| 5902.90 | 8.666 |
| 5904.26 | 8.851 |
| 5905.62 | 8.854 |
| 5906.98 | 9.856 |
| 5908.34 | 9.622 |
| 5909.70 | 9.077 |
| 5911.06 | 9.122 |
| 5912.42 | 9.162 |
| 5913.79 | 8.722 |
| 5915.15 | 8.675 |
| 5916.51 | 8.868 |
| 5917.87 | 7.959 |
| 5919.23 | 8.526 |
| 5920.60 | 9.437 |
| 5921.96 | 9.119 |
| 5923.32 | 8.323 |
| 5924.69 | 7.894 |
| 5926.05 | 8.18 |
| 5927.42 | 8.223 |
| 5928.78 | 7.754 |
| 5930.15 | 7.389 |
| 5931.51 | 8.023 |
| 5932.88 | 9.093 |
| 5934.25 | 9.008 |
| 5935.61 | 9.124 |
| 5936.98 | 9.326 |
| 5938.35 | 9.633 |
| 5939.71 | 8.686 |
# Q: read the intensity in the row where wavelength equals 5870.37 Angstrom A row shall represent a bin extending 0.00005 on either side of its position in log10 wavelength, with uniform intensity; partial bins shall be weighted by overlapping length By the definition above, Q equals 9.709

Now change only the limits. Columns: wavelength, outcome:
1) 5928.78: 7.754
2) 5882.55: 8.125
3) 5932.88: 9.093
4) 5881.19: 8.132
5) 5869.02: 9.351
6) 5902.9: 8.666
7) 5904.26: 8.851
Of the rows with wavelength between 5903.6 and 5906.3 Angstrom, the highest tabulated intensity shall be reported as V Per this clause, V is 8.854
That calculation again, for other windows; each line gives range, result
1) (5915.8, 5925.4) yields 9.437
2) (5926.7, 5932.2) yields 8.223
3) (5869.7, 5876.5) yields 9.921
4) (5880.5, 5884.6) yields 8.132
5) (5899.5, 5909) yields 9.972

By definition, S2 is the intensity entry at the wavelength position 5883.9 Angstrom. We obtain 7.844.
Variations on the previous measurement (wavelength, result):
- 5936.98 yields 9.326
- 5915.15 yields 8.675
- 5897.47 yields 8.908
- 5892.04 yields 7.869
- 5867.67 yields 9.219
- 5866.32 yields 8.488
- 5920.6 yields 9.437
